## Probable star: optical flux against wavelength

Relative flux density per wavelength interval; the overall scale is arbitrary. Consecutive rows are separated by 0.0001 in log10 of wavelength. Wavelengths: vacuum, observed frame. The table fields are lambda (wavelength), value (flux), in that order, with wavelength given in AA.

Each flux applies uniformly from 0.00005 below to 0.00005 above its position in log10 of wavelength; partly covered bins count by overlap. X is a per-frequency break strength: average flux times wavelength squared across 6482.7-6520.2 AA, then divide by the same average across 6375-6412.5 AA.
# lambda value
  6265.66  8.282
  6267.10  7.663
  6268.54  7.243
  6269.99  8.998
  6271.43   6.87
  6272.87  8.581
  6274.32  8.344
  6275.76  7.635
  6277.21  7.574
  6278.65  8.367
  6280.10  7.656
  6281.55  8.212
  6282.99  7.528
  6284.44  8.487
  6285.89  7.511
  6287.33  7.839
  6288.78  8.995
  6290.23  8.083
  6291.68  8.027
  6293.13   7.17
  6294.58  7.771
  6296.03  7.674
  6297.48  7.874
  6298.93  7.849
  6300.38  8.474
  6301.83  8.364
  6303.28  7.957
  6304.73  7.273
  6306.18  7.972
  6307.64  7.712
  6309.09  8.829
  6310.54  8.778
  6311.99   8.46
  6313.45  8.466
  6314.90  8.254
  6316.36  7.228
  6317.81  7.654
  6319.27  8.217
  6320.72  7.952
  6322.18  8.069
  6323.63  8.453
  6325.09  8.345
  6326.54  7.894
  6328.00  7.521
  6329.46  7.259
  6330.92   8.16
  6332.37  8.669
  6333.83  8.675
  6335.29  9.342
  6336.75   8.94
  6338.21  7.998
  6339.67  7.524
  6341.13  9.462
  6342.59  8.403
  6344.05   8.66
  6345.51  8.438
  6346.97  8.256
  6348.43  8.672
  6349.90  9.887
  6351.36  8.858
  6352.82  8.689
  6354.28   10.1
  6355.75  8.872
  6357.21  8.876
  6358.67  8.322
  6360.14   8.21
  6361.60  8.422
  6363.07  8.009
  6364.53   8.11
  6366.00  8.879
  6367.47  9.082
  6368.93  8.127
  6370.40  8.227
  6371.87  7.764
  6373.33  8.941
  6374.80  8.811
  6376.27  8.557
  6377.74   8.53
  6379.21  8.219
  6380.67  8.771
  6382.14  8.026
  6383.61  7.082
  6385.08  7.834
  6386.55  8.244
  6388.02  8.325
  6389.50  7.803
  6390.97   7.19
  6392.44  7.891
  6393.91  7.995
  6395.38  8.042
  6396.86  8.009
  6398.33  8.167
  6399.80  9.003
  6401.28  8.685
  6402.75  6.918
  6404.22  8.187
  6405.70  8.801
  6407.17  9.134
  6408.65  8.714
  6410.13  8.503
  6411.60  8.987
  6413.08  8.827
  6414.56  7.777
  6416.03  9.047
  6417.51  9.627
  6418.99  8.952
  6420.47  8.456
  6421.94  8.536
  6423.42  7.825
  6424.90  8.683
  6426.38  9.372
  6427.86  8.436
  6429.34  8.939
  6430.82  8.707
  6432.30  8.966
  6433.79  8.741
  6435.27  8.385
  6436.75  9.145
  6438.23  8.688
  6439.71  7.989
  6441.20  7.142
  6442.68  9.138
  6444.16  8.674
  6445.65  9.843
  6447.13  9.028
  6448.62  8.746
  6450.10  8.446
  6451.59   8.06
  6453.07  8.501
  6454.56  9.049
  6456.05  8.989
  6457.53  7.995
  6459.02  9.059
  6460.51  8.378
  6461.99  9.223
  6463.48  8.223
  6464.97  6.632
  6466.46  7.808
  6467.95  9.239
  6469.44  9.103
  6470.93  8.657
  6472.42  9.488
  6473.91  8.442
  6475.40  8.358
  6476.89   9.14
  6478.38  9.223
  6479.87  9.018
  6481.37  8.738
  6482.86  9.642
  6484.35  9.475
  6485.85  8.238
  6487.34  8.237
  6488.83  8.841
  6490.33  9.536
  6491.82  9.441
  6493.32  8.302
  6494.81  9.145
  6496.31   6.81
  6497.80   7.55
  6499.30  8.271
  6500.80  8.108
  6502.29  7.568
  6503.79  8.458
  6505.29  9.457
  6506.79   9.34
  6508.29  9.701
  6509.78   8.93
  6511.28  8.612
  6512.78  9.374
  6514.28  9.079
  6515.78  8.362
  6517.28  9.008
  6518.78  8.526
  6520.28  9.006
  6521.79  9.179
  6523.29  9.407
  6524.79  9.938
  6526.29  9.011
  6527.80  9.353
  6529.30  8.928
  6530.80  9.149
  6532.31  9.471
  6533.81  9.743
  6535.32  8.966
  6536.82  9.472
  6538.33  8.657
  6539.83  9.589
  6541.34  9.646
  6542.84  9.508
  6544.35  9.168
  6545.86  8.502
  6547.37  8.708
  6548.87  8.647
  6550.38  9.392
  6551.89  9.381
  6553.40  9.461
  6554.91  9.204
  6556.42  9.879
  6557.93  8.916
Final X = 1.1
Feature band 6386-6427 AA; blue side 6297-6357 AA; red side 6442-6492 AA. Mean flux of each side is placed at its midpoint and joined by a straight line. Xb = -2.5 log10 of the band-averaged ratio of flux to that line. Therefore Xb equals 0.023 mag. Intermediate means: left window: 8.36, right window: 8.78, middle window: 8.42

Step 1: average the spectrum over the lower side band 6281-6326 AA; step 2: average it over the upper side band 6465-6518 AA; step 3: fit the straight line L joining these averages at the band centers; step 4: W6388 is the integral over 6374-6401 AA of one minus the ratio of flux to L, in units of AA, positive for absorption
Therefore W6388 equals 0.7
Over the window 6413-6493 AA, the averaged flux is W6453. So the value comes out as 8.72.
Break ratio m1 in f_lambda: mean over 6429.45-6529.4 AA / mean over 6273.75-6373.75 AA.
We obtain 1.1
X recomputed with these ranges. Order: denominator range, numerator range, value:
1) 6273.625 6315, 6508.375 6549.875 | 1.22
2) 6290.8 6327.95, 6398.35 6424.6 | 1.10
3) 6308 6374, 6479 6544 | 1.12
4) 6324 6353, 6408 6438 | 1.06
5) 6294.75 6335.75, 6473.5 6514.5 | 1.14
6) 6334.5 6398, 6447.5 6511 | 1.06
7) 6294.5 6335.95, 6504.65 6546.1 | 1.21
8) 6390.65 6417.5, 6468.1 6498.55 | 1.07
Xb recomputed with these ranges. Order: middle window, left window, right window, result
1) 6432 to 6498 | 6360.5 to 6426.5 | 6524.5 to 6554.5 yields 0.02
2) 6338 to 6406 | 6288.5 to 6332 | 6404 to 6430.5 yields 0.01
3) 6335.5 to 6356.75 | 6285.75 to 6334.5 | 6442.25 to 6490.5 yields -0.07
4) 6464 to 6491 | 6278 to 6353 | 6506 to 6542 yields 0.03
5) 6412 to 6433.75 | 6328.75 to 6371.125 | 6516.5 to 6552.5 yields 0.01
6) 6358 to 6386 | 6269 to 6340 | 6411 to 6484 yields 0.01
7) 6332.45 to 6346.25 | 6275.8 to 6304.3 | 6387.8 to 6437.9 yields -0.06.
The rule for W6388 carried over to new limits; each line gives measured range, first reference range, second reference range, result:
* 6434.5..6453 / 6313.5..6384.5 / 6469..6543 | 0.3 AA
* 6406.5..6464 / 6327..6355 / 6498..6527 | 0.4 AA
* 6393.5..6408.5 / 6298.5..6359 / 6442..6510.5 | 0.4 AA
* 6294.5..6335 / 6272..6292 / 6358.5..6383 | 0.5 AA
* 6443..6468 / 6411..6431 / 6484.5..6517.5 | 0.4 AA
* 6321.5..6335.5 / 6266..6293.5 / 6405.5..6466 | -0.1 AA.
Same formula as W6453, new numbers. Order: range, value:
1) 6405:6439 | 8.75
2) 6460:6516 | 8.69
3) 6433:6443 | 8.43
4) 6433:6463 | 8.66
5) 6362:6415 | 8.29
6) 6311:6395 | 8.34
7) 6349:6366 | 8.76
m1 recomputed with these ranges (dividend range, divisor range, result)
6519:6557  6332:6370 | 1.07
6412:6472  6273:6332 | 1.08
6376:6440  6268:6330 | 1.05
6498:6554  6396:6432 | 1.05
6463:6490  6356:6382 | 1.03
